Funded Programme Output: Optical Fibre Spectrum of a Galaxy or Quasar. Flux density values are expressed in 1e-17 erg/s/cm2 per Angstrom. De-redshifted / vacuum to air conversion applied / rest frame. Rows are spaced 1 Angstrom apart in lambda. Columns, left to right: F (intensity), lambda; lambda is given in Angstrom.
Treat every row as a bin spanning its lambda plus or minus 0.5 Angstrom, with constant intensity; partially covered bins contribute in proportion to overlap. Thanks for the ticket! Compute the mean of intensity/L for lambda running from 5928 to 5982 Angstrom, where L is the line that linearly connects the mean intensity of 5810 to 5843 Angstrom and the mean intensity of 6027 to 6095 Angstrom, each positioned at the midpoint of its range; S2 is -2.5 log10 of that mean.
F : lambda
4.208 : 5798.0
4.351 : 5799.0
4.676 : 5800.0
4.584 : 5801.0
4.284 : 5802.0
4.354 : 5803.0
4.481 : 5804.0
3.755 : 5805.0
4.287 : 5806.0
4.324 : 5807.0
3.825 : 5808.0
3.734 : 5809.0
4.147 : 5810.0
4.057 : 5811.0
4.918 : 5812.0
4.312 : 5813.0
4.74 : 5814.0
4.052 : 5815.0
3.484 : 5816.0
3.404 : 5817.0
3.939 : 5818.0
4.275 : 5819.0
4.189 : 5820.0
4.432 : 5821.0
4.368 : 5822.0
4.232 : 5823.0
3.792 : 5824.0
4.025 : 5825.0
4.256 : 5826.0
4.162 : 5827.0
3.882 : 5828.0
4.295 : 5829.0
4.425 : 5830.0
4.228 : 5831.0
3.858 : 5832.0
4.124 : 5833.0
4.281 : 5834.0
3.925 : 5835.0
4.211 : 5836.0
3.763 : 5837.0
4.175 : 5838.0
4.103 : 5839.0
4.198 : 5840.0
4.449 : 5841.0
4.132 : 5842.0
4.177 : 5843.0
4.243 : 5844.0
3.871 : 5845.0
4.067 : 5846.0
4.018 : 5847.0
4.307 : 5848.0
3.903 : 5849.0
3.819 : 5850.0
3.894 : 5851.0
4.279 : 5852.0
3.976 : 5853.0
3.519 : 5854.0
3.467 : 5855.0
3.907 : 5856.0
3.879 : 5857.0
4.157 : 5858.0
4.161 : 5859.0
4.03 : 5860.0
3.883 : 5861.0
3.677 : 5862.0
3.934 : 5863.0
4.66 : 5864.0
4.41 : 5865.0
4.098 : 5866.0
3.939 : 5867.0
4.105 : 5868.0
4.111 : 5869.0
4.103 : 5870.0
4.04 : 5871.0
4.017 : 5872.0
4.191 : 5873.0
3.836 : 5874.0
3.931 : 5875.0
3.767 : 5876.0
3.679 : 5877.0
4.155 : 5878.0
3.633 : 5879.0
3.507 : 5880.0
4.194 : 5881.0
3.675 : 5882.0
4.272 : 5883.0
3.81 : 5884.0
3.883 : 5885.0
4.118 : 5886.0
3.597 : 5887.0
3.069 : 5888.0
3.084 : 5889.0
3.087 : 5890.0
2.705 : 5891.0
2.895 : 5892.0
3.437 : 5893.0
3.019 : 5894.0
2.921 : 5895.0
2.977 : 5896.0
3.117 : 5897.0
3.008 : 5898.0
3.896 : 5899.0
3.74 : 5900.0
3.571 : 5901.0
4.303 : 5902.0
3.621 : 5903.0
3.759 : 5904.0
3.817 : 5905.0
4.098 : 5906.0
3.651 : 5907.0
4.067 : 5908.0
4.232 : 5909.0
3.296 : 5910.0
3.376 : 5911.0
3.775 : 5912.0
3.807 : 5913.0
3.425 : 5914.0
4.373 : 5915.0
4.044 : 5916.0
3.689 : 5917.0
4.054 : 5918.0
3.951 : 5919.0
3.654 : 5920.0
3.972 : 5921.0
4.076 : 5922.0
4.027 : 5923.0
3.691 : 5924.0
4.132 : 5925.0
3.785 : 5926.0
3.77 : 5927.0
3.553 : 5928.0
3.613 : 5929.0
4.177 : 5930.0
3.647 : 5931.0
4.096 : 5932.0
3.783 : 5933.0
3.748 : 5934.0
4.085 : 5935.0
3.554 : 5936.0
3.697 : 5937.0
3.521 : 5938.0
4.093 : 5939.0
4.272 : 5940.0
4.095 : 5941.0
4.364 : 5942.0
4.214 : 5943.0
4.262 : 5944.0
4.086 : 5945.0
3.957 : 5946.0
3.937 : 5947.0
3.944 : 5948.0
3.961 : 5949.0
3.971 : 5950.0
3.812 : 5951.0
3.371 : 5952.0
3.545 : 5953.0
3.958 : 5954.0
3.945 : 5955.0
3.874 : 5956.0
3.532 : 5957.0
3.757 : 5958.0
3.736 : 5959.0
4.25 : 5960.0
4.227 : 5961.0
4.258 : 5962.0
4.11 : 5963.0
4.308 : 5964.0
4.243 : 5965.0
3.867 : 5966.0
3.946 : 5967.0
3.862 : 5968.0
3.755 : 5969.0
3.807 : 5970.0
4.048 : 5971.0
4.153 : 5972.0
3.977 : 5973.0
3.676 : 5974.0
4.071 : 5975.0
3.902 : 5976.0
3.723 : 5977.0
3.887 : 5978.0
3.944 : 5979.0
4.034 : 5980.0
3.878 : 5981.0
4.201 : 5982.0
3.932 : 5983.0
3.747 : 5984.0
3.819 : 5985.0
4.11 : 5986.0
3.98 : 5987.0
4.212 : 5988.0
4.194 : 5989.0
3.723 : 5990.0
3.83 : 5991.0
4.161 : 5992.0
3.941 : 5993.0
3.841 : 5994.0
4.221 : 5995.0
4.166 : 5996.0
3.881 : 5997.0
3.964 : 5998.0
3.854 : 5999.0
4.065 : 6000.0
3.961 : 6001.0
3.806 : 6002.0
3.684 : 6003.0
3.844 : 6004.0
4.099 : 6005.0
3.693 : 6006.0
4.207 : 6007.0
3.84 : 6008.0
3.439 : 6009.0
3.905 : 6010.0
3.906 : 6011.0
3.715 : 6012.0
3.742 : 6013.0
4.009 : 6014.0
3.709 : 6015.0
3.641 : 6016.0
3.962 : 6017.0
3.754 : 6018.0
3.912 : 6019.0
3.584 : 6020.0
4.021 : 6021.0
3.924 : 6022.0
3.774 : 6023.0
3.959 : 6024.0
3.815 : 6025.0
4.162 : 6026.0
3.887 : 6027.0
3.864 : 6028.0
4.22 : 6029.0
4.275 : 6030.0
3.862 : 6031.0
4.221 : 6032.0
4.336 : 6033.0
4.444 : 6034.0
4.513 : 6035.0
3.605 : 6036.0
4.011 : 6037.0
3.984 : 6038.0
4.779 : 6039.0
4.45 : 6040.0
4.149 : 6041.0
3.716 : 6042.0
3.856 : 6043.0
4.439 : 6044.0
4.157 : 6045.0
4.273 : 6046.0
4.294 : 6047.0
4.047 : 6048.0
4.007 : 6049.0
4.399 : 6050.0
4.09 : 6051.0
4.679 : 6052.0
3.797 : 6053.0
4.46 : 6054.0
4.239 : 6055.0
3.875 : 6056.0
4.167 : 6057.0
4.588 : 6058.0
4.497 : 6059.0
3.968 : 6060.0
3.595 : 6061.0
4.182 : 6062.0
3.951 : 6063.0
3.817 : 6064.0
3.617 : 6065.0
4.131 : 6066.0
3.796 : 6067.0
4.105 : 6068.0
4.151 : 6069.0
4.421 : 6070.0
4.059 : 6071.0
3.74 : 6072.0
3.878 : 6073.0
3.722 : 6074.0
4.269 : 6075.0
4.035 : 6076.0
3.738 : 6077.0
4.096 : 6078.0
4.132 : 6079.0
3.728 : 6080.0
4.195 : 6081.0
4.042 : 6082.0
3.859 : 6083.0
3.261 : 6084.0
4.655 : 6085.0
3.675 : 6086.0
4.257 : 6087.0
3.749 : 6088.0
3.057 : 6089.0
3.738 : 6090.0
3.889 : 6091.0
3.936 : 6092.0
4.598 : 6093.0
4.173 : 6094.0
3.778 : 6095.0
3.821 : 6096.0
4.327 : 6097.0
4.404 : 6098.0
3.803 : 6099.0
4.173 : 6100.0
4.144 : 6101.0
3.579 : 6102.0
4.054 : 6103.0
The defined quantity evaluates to 0.045 mag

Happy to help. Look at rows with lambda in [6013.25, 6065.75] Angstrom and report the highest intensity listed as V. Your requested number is 4.779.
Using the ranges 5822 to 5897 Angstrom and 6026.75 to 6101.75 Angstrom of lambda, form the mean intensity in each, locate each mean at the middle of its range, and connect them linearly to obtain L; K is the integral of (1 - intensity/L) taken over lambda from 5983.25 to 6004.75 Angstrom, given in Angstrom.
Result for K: 0.3 Angstrom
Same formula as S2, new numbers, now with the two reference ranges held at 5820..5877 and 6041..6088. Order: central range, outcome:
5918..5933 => 0.05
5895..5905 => 0.15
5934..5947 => 0.02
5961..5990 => 0.02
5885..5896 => 0.25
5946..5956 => 0.06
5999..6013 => 0.06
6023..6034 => 0.00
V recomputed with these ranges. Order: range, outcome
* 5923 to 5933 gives 4.177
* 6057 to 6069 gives 4.588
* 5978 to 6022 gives 4.221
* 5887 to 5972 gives 4.373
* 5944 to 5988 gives 4.308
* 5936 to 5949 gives 4.364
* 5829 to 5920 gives 4.66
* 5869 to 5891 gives 4.272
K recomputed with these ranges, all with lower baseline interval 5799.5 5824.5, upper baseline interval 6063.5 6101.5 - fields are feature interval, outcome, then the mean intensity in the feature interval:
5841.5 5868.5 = 0.9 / 4.02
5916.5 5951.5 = 1.4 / 3.92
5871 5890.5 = 1.7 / 3.77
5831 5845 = 0.2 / 4.12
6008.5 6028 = 0.9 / 3.83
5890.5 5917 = 3.5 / 3.58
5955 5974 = 0.4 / 3.97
